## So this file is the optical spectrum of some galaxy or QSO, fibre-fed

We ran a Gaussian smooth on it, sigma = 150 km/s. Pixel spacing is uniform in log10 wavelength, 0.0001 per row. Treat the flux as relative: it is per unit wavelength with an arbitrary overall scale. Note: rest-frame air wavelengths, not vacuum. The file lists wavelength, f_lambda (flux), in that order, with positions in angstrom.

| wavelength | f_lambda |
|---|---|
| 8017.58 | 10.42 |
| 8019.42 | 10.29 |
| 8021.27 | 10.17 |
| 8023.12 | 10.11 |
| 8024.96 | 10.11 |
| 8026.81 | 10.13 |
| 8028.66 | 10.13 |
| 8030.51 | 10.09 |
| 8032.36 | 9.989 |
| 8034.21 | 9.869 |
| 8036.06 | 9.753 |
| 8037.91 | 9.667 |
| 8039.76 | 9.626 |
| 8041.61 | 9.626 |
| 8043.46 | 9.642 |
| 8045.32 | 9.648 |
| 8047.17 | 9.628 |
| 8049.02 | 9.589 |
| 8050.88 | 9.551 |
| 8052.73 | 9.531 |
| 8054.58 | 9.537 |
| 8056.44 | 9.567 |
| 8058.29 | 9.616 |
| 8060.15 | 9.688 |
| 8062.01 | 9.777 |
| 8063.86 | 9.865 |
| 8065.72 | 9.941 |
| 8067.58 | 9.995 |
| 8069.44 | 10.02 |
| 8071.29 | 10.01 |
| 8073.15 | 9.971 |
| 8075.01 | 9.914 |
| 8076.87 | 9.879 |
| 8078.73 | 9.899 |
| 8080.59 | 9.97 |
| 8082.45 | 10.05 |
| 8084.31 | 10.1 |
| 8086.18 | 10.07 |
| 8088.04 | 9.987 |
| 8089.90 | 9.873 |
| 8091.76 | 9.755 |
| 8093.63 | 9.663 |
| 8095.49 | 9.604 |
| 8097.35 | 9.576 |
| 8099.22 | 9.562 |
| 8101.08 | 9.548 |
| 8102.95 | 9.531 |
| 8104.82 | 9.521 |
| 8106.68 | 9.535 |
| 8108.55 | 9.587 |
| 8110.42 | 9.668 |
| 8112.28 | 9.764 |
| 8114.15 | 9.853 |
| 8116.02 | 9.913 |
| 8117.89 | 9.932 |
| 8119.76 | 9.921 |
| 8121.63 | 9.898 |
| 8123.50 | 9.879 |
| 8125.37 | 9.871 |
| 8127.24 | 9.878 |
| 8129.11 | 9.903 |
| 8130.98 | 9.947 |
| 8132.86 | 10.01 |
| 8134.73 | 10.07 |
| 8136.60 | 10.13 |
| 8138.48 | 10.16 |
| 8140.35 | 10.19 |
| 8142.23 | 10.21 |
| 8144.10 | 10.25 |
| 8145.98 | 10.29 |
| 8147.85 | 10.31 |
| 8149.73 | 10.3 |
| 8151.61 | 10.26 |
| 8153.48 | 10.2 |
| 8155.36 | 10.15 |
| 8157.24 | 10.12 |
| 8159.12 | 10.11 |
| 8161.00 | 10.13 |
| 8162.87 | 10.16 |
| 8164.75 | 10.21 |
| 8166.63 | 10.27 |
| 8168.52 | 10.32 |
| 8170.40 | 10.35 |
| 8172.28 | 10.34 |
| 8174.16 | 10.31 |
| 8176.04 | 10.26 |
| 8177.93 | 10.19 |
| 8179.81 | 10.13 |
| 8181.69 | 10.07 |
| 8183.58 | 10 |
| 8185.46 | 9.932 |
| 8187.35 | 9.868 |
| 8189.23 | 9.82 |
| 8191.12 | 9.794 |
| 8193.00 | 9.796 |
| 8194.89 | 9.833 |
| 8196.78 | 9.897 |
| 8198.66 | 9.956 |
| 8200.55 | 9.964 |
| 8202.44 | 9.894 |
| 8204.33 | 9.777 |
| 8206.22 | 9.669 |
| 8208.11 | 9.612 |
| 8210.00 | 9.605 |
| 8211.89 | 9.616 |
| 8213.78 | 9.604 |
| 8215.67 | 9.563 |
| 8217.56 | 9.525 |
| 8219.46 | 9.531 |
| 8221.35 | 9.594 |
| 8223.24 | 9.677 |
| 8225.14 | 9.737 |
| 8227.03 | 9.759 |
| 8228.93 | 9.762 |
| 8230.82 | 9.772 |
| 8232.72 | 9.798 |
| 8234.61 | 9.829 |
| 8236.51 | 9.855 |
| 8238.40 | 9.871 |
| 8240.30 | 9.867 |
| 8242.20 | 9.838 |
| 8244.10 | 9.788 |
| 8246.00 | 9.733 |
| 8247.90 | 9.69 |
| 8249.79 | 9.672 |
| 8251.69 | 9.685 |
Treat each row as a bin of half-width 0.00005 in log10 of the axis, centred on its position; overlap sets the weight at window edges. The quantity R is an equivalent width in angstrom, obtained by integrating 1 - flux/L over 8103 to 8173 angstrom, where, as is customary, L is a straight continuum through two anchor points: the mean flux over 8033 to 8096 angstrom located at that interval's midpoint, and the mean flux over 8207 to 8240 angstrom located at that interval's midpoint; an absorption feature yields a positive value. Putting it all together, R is -2.1 angstrom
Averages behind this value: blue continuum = 9.79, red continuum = 9.69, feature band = 10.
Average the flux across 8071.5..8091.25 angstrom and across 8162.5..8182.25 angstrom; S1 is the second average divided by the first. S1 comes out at 1.03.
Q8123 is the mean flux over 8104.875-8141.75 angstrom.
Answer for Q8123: 9.9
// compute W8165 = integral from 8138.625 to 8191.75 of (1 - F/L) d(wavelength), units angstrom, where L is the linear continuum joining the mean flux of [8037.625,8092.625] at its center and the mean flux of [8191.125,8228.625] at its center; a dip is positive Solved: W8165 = -2.3 angstrom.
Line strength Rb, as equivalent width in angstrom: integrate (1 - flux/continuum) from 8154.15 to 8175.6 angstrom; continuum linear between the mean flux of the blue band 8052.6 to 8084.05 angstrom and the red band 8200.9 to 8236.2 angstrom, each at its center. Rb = -1.0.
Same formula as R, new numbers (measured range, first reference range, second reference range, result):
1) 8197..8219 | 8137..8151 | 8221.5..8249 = 0.5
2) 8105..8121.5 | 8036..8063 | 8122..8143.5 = 0.3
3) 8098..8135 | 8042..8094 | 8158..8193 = 0.6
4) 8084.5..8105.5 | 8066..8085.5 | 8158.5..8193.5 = 0.6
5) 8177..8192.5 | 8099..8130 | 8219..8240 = -0.3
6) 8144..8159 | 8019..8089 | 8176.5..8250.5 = -0.6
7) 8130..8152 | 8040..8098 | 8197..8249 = -0.9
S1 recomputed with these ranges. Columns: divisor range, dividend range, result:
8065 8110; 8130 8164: 1.04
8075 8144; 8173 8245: 1.00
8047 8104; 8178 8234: 1.00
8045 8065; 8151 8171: 1.06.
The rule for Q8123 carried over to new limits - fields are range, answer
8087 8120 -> 9.71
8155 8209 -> 10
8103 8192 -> 10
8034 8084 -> 9.78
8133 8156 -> 10.2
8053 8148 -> 9.87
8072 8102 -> 9.84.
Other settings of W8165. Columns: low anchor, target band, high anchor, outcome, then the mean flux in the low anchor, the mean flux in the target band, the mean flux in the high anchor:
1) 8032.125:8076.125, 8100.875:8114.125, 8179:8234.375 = 0.2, 9.75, 9.61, 9.78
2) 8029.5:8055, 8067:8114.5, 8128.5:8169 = 0.5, 9.7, 9.8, 10.2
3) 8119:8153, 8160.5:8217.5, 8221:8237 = -0.3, 10.1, 9.96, 9.76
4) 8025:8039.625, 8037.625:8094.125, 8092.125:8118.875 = 0.1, 9.94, 9.8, 9.66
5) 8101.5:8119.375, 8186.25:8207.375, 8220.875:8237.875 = -0.2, 9.7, 9.84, 9.76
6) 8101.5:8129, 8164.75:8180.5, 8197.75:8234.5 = -0.9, 9.77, 10.3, 9.71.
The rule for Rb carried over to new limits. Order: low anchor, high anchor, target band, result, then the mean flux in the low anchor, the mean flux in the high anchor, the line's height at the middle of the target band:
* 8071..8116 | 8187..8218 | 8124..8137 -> -0.2 angstrom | 9.79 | 9.76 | 9.78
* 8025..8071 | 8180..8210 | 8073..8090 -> -0.3 angstrom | 9.78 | 9.86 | 9.8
